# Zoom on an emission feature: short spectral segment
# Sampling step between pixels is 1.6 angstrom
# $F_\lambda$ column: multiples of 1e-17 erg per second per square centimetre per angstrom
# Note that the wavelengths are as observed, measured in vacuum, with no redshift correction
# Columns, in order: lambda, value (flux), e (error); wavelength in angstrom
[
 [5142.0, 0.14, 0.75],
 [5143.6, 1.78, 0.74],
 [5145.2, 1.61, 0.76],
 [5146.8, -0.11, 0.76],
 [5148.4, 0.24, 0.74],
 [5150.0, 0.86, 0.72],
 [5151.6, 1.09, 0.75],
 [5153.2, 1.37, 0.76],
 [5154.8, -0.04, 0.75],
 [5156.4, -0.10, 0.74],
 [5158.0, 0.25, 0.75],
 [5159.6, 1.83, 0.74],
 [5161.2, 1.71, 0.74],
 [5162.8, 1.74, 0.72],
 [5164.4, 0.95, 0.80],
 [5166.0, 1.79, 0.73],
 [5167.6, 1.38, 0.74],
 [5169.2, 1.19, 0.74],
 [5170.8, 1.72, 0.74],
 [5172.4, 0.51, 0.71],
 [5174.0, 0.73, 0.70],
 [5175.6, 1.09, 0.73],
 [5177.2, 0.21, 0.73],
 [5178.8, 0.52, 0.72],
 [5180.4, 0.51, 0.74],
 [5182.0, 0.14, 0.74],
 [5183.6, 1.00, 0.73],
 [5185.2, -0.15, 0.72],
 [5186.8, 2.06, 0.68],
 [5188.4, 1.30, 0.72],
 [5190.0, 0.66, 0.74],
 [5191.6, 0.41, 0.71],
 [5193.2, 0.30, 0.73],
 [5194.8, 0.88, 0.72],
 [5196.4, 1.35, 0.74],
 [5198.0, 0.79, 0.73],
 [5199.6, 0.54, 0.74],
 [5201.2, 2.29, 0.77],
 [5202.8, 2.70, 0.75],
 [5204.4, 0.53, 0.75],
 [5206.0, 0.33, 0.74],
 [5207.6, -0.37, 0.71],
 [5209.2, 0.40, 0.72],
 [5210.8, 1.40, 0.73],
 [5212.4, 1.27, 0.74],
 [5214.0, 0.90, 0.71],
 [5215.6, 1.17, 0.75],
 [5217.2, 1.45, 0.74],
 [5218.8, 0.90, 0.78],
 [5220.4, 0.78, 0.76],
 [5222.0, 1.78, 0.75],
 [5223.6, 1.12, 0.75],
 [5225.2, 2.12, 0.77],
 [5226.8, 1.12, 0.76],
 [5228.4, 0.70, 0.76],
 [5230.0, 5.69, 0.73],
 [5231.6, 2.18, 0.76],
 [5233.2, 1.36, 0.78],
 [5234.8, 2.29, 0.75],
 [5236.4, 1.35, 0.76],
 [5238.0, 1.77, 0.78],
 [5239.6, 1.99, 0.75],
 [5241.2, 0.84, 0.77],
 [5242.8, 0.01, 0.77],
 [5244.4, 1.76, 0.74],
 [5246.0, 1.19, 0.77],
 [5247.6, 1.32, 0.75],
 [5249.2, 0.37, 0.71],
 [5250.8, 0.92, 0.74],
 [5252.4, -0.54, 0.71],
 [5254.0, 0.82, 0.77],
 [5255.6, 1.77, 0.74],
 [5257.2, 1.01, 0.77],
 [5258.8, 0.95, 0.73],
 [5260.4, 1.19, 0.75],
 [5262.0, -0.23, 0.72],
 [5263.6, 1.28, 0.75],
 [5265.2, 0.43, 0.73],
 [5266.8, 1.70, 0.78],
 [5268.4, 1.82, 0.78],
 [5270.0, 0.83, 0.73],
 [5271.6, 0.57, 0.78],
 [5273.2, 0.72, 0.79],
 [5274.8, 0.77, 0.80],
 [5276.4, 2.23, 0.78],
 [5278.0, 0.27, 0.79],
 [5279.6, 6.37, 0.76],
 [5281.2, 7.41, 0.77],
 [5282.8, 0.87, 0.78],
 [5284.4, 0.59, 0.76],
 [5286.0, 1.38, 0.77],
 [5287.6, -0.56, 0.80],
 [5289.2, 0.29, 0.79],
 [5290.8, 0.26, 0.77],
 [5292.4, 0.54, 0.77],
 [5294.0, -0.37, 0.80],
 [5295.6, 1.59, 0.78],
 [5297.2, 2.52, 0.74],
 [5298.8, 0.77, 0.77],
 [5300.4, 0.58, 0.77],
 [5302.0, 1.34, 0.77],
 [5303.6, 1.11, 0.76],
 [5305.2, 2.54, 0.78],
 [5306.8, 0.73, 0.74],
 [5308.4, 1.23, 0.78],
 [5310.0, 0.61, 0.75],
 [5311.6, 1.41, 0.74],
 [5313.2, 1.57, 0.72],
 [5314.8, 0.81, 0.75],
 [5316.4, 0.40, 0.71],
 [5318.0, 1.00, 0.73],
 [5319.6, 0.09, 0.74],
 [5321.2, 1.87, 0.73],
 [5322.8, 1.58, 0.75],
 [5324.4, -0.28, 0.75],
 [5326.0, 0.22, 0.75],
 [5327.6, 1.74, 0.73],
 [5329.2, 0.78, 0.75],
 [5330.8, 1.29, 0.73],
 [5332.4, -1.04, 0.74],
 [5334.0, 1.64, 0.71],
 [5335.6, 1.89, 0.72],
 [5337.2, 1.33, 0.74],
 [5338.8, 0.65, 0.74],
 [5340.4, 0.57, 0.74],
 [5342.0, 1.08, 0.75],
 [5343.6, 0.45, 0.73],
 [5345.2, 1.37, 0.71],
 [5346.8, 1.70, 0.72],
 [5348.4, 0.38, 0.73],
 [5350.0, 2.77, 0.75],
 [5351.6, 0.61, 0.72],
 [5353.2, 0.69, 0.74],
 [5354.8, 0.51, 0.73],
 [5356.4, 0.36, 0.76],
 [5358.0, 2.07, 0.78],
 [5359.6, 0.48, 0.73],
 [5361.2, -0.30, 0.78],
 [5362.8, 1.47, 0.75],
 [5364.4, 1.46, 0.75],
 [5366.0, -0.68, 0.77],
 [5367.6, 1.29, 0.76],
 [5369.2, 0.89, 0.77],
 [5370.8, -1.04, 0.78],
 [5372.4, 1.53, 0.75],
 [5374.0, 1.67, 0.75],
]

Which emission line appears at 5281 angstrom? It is [O III] 5007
